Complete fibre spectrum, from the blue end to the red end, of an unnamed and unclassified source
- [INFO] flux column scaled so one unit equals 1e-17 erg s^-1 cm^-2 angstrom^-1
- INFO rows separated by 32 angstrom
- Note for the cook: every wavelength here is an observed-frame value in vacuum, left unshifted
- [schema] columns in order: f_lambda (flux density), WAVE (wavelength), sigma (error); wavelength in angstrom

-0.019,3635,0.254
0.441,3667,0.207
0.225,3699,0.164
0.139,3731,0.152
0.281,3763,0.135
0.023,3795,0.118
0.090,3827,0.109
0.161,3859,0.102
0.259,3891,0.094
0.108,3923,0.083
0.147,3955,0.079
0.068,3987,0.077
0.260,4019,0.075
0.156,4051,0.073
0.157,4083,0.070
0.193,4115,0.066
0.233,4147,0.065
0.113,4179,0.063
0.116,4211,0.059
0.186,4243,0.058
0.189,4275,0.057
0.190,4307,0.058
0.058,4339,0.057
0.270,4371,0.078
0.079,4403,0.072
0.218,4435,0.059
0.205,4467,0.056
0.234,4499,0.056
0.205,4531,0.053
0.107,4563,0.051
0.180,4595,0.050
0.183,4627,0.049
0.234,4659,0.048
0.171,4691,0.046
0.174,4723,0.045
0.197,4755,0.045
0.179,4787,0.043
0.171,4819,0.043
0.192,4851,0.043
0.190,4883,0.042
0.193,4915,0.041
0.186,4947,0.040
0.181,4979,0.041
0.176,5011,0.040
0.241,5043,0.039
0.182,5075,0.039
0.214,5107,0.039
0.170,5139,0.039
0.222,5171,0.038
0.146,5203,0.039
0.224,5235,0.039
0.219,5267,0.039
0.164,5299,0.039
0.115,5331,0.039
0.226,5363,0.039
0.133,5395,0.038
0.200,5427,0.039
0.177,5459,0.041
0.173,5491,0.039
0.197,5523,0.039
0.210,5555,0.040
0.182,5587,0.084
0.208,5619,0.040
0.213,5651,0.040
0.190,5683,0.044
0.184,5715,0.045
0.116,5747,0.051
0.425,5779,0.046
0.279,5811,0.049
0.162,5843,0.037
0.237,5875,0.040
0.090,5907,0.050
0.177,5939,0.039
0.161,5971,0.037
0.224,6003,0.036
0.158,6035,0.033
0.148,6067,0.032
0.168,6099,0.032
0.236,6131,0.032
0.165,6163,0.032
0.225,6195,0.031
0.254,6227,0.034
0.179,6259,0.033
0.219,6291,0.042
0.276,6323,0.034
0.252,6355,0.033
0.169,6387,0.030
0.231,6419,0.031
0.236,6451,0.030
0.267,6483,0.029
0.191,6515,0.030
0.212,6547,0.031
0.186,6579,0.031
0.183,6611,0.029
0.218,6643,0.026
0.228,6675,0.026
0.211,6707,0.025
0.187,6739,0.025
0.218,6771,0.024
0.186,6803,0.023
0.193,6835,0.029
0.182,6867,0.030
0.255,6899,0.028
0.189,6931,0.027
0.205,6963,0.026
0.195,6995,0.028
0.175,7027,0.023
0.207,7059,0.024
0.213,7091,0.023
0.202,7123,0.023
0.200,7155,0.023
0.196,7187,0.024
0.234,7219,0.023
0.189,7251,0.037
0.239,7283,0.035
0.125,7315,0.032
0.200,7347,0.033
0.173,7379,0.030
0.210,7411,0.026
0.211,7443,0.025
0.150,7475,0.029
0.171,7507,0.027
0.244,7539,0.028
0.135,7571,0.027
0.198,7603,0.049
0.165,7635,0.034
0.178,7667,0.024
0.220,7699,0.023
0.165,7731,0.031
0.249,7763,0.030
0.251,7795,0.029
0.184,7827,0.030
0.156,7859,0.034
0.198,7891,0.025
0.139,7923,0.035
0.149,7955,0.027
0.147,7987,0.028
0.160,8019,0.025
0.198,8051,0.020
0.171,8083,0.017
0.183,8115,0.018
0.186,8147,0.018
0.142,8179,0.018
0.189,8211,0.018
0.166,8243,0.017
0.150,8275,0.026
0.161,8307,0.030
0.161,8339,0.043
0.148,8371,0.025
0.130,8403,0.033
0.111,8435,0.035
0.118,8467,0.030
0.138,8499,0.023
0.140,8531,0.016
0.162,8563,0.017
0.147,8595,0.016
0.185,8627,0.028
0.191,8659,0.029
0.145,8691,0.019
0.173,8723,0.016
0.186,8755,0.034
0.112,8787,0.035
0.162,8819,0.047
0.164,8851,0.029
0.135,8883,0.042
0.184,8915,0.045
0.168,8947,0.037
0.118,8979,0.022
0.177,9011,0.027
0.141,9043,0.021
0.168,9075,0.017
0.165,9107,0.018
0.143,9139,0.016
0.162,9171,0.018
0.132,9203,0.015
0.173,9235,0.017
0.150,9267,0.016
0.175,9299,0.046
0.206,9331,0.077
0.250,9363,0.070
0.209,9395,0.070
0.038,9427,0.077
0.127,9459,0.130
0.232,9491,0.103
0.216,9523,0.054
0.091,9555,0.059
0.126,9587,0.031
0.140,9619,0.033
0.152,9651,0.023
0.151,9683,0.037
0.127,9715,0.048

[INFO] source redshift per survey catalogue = 0.553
